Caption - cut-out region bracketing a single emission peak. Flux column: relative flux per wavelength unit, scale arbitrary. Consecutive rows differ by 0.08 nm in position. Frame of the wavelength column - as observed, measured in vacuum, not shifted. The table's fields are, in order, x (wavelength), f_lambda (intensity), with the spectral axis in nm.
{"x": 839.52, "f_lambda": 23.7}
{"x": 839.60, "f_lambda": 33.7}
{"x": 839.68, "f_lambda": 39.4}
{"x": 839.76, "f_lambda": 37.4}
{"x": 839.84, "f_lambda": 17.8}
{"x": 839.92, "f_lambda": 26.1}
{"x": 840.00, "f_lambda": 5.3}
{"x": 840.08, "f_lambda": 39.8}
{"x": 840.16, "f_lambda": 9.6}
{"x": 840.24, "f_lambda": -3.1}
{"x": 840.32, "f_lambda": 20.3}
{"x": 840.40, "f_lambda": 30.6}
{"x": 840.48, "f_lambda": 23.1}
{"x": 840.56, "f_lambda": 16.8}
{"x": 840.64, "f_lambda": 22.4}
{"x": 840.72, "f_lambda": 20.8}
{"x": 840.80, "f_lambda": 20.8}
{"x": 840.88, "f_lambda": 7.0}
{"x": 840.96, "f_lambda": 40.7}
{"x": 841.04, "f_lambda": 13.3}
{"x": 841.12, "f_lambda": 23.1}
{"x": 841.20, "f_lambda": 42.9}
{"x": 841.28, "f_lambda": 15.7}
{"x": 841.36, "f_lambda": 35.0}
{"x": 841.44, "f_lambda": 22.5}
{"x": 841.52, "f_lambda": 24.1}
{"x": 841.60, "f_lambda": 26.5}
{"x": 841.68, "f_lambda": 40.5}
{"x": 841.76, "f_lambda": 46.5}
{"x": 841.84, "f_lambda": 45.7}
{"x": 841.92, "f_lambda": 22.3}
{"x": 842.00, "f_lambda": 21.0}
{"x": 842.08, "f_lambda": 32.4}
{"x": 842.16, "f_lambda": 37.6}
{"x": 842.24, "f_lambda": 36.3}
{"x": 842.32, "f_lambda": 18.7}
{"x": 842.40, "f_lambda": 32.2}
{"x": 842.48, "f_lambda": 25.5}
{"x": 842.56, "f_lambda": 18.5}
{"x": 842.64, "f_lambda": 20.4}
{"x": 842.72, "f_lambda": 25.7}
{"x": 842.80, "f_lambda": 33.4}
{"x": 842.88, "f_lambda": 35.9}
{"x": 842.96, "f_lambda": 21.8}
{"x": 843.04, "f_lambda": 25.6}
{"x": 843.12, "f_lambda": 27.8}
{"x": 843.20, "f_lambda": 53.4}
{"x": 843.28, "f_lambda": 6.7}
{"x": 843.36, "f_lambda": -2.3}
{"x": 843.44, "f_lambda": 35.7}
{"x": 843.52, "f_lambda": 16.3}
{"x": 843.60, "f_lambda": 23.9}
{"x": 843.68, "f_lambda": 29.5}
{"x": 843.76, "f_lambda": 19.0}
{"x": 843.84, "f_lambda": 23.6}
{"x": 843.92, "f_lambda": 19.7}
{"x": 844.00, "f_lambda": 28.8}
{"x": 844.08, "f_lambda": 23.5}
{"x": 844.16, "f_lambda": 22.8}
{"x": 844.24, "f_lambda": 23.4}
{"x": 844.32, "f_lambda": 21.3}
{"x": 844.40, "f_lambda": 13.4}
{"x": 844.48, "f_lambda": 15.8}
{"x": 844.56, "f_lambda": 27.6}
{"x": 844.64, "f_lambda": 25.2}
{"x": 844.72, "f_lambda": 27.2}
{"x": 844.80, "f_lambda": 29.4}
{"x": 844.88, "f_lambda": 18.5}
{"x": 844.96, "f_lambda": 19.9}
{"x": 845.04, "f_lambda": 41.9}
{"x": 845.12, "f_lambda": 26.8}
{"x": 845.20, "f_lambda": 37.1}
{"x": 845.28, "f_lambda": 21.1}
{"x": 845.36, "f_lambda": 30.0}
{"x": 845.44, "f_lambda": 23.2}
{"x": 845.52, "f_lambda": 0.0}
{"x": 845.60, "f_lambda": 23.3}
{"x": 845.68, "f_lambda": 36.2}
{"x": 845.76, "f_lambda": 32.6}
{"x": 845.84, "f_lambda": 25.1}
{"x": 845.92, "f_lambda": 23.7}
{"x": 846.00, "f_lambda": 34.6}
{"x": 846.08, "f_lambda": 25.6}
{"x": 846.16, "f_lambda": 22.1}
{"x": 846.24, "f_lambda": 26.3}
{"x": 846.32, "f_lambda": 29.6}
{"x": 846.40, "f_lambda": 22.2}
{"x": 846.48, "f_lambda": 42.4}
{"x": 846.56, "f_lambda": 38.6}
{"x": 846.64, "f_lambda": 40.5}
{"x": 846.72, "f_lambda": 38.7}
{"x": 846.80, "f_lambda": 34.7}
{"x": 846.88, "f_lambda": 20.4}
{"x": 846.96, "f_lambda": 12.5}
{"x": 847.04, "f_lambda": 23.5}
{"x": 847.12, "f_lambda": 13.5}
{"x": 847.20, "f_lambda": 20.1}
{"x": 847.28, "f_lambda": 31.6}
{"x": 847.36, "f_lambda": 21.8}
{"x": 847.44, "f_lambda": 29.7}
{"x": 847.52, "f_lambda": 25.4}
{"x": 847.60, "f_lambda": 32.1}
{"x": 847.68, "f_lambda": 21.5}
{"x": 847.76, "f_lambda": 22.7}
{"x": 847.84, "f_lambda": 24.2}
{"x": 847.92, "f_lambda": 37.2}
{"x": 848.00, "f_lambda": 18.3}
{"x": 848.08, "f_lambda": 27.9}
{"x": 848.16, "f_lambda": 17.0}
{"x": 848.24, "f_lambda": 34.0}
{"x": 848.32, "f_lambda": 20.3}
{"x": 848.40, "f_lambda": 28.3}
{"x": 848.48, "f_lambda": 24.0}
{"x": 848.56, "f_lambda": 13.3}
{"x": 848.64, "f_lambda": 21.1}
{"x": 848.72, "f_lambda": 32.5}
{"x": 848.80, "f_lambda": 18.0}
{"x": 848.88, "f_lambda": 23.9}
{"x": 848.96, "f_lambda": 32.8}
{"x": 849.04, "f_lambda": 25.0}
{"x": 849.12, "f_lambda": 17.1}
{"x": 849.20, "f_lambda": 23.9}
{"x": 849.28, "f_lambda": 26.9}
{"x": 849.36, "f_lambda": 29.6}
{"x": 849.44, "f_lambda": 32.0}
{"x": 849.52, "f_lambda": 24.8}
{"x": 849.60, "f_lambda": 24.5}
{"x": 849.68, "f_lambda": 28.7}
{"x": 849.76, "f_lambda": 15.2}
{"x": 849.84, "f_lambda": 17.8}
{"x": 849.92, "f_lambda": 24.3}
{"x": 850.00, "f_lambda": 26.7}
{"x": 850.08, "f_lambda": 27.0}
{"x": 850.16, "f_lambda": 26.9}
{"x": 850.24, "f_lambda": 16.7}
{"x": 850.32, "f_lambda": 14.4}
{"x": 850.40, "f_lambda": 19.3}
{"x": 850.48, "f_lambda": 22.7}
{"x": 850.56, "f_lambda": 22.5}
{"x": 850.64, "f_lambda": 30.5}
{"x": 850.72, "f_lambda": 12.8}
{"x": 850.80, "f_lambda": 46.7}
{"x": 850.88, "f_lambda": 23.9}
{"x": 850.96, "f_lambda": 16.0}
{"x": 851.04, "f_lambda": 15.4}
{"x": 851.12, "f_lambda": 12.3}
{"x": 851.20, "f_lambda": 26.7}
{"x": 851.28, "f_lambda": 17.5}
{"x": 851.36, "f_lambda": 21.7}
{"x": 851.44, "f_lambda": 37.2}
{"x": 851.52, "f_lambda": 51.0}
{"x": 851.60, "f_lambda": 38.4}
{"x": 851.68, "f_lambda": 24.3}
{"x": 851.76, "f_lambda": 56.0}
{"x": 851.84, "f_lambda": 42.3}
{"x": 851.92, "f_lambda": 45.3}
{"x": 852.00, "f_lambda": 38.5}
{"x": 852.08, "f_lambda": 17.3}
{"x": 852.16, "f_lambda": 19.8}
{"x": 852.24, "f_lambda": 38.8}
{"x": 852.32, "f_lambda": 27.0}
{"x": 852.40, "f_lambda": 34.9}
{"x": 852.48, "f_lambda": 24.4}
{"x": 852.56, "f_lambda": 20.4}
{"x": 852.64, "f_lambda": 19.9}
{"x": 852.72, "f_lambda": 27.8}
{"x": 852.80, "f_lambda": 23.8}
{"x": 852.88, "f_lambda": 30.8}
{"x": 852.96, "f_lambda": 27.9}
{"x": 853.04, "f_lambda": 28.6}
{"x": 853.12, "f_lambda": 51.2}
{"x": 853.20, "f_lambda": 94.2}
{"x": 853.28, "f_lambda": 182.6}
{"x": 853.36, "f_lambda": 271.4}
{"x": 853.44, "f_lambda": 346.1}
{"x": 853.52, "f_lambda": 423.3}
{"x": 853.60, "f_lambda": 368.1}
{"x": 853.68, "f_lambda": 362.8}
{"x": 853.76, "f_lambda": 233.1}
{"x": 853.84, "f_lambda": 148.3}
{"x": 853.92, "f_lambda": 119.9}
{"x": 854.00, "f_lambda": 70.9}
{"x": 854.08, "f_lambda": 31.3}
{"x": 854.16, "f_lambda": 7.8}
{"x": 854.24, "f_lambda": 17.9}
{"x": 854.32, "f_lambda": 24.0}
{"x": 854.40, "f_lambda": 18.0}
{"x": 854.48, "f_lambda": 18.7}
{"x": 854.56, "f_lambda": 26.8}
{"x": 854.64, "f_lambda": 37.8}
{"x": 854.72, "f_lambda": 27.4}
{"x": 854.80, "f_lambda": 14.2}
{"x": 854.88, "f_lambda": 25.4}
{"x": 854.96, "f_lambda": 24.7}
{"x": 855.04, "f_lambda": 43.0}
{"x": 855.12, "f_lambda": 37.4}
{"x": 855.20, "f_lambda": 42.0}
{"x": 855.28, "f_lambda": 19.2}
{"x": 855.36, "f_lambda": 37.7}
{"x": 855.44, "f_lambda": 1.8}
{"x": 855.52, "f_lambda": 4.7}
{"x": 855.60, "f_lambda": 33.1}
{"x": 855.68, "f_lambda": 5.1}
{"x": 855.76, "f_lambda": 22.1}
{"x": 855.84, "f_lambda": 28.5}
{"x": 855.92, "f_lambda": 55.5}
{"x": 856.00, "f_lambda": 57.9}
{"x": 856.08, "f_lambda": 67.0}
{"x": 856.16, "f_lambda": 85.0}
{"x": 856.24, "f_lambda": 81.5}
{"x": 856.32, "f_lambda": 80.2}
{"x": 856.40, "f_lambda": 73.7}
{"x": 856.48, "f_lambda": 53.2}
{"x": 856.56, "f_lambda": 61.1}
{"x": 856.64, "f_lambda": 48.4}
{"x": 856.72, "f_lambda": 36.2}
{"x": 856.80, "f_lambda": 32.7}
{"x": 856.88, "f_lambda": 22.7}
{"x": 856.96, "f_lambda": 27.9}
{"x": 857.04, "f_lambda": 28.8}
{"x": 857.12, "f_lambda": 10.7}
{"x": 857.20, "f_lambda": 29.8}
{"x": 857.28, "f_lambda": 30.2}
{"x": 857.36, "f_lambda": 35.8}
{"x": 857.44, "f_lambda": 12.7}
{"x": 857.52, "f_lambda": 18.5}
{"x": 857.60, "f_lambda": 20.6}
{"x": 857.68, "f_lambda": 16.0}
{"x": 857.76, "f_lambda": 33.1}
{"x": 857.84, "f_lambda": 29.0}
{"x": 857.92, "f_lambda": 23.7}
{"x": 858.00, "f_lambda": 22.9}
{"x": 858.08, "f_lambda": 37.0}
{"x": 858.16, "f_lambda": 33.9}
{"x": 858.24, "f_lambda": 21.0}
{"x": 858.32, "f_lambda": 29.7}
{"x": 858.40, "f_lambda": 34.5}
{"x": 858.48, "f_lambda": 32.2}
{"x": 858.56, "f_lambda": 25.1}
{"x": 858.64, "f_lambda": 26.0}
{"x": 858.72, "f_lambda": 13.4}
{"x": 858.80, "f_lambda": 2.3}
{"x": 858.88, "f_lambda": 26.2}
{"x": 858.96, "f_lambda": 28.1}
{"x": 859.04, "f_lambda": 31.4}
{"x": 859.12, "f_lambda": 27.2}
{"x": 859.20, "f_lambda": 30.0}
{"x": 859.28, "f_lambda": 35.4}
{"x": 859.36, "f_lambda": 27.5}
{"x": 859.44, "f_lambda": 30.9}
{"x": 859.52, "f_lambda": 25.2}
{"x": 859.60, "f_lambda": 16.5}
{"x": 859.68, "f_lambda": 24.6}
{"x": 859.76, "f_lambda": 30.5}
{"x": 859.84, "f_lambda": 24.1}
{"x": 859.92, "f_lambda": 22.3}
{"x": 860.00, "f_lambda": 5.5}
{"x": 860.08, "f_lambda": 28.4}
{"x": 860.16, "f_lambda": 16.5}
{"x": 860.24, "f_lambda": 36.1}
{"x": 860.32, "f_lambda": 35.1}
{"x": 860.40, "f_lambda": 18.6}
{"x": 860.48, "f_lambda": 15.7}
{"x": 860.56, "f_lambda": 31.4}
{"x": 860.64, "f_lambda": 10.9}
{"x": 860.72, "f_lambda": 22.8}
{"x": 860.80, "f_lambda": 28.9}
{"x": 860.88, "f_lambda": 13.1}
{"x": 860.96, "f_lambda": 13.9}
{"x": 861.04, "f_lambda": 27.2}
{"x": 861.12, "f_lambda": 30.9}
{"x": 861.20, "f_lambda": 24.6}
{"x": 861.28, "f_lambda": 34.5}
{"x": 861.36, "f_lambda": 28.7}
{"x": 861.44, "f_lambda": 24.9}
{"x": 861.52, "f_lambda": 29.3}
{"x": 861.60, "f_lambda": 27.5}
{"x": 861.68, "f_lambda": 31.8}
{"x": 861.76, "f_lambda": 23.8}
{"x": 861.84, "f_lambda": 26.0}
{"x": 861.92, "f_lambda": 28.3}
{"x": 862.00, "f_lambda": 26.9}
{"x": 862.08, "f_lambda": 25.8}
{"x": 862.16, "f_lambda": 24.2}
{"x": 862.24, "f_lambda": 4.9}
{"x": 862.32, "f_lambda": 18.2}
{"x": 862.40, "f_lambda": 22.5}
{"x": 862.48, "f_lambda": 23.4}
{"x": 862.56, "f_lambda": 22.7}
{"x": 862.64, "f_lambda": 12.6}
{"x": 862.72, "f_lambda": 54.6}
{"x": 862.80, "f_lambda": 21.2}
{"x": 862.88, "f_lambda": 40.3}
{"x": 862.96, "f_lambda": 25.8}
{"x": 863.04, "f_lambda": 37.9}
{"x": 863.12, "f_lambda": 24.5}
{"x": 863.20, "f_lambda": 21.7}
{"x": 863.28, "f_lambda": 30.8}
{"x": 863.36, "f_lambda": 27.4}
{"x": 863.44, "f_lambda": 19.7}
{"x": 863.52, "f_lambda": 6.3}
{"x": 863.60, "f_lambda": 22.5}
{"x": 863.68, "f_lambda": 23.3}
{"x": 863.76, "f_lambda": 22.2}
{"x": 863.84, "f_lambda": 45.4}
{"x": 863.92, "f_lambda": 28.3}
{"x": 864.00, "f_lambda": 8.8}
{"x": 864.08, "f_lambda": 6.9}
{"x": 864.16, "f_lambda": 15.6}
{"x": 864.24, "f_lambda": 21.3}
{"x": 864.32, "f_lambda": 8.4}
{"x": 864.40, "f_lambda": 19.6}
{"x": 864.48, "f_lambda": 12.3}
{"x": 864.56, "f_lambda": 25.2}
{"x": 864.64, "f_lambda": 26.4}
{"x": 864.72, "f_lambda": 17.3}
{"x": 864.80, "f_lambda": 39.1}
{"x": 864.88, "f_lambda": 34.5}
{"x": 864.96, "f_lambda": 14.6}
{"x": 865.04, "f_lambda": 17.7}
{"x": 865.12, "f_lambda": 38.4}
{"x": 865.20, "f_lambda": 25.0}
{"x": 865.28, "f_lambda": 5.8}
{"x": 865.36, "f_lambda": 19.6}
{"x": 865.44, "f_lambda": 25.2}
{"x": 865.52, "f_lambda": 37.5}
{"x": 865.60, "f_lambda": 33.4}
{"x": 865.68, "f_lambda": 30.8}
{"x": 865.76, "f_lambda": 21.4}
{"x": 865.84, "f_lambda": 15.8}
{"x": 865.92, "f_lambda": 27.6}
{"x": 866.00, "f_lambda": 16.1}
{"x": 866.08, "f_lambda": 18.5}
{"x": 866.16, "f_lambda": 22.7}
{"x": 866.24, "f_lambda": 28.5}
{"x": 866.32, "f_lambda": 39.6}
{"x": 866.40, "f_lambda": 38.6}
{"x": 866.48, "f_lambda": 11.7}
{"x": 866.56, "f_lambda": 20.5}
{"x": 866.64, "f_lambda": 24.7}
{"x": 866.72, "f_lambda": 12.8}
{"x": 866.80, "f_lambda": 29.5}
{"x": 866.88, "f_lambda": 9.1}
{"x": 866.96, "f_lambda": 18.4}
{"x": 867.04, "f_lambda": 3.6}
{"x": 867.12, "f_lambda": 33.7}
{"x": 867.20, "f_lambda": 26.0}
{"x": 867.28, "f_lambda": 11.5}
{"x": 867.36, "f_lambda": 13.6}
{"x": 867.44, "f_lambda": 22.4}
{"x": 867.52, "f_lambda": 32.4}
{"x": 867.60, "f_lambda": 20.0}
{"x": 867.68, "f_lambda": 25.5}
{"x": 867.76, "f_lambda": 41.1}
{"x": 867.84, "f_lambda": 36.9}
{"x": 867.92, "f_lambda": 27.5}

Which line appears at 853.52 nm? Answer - H-alpha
